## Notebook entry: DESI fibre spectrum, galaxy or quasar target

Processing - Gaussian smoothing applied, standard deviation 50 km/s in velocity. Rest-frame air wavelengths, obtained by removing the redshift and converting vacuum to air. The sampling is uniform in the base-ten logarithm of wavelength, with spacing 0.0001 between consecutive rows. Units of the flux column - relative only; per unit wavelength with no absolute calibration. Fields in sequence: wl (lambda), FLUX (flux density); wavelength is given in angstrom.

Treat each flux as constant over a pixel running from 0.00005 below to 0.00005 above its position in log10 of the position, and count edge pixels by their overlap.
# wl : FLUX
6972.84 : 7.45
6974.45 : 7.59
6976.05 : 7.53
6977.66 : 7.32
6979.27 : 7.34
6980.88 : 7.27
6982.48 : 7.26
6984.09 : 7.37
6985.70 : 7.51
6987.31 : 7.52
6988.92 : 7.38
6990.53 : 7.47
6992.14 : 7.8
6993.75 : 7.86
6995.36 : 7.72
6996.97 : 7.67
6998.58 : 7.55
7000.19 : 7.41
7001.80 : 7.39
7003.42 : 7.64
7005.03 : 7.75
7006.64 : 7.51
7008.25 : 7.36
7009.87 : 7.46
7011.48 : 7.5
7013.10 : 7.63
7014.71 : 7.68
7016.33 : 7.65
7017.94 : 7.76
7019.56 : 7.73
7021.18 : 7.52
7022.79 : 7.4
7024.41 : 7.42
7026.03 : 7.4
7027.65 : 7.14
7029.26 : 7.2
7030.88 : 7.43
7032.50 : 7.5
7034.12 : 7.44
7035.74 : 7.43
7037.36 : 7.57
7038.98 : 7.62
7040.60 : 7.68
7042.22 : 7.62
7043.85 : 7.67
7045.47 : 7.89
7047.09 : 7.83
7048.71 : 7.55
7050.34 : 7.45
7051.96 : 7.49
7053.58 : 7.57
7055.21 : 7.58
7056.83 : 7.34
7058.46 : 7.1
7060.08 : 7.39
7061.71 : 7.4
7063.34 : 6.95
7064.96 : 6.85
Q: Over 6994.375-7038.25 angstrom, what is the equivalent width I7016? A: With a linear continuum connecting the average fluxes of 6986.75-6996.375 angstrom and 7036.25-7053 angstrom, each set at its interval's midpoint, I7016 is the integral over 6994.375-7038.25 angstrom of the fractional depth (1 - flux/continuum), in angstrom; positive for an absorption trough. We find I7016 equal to 0.7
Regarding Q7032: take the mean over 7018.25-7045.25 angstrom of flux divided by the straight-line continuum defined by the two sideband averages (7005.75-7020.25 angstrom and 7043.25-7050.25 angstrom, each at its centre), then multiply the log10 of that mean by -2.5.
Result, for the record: 0.02 mag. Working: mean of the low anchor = 7.59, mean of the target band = 7.5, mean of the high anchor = 7.71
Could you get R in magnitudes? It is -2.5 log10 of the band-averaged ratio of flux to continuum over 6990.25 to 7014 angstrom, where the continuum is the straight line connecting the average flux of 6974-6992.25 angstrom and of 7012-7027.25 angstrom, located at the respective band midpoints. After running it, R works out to -0.01 mag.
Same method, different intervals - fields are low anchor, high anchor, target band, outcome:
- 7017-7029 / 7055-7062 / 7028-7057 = -0.021 mag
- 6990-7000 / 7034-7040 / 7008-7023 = 0.003 mag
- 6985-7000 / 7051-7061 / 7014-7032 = 0.004 mag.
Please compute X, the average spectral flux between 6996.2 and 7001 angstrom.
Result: 7.55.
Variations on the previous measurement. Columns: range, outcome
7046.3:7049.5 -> 7.7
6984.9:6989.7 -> 7.47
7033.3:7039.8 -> 7.52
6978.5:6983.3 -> 7.29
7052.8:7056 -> 7.56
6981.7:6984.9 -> 7.31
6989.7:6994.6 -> 7.71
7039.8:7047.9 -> 7.74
